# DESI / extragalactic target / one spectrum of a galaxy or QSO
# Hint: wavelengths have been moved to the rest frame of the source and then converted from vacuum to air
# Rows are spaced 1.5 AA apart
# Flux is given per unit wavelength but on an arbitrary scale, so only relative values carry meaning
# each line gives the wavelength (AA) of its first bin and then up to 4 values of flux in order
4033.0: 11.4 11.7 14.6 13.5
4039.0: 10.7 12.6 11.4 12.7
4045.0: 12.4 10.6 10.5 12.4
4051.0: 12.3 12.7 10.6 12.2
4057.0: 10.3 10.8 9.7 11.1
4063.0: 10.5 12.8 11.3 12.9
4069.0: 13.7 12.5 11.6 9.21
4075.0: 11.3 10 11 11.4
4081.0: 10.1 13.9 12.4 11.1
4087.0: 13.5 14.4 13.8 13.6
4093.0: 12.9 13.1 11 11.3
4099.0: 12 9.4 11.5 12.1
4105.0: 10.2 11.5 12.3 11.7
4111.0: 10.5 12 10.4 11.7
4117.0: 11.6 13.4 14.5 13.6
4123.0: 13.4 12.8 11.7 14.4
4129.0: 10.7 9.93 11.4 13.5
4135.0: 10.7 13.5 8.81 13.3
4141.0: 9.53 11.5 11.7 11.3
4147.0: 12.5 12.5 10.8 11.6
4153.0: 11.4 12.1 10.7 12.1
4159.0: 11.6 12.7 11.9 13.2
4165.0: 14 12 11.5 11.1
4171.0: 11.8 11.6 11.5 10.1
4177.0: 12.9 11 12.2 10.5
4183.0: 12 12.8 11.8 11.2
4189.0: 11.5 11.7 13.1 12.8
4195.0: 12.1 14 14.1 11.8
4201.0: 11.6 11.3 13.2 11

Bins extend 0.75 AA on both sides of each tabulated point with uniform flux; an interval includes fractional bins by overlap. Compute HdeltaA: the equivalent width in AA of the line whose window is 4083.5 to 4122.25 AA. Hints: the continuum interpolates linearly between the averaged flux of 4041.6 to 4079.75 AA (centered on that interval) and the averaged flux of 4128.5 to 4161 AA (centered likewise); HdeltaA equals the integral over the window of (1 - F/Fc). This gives -2.1 AA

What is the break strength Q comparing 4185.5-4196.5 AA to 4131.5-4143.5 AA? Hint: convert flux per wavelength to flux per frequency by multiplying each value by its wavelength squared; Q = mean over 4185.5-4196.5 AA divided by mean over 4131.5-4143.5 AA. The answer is 1.1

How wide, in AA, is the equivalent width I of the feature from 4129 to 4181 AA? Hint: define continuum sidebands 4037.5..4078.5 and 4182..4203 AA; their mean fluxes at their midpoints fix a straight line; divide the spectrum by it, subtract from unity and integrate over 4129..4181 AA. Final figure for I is 1.6 AA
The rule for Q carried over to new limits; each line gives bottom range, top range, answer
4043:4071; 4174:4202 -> 1.10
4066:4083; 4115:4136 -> 1.10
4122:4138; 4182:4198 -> 1.05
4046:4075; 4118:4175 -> 1.09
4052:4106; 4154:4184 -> 1.05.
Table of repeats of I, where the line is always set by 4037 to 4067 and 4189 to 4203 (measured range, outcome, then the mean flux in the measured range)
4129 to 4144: 0.93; 11.3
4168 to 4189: 1.33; 11.6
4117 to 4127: -0.95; 13.1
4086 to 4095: -1.30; 13.5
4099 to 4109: 0.54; 11.2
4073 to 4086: 0.59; 11.2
